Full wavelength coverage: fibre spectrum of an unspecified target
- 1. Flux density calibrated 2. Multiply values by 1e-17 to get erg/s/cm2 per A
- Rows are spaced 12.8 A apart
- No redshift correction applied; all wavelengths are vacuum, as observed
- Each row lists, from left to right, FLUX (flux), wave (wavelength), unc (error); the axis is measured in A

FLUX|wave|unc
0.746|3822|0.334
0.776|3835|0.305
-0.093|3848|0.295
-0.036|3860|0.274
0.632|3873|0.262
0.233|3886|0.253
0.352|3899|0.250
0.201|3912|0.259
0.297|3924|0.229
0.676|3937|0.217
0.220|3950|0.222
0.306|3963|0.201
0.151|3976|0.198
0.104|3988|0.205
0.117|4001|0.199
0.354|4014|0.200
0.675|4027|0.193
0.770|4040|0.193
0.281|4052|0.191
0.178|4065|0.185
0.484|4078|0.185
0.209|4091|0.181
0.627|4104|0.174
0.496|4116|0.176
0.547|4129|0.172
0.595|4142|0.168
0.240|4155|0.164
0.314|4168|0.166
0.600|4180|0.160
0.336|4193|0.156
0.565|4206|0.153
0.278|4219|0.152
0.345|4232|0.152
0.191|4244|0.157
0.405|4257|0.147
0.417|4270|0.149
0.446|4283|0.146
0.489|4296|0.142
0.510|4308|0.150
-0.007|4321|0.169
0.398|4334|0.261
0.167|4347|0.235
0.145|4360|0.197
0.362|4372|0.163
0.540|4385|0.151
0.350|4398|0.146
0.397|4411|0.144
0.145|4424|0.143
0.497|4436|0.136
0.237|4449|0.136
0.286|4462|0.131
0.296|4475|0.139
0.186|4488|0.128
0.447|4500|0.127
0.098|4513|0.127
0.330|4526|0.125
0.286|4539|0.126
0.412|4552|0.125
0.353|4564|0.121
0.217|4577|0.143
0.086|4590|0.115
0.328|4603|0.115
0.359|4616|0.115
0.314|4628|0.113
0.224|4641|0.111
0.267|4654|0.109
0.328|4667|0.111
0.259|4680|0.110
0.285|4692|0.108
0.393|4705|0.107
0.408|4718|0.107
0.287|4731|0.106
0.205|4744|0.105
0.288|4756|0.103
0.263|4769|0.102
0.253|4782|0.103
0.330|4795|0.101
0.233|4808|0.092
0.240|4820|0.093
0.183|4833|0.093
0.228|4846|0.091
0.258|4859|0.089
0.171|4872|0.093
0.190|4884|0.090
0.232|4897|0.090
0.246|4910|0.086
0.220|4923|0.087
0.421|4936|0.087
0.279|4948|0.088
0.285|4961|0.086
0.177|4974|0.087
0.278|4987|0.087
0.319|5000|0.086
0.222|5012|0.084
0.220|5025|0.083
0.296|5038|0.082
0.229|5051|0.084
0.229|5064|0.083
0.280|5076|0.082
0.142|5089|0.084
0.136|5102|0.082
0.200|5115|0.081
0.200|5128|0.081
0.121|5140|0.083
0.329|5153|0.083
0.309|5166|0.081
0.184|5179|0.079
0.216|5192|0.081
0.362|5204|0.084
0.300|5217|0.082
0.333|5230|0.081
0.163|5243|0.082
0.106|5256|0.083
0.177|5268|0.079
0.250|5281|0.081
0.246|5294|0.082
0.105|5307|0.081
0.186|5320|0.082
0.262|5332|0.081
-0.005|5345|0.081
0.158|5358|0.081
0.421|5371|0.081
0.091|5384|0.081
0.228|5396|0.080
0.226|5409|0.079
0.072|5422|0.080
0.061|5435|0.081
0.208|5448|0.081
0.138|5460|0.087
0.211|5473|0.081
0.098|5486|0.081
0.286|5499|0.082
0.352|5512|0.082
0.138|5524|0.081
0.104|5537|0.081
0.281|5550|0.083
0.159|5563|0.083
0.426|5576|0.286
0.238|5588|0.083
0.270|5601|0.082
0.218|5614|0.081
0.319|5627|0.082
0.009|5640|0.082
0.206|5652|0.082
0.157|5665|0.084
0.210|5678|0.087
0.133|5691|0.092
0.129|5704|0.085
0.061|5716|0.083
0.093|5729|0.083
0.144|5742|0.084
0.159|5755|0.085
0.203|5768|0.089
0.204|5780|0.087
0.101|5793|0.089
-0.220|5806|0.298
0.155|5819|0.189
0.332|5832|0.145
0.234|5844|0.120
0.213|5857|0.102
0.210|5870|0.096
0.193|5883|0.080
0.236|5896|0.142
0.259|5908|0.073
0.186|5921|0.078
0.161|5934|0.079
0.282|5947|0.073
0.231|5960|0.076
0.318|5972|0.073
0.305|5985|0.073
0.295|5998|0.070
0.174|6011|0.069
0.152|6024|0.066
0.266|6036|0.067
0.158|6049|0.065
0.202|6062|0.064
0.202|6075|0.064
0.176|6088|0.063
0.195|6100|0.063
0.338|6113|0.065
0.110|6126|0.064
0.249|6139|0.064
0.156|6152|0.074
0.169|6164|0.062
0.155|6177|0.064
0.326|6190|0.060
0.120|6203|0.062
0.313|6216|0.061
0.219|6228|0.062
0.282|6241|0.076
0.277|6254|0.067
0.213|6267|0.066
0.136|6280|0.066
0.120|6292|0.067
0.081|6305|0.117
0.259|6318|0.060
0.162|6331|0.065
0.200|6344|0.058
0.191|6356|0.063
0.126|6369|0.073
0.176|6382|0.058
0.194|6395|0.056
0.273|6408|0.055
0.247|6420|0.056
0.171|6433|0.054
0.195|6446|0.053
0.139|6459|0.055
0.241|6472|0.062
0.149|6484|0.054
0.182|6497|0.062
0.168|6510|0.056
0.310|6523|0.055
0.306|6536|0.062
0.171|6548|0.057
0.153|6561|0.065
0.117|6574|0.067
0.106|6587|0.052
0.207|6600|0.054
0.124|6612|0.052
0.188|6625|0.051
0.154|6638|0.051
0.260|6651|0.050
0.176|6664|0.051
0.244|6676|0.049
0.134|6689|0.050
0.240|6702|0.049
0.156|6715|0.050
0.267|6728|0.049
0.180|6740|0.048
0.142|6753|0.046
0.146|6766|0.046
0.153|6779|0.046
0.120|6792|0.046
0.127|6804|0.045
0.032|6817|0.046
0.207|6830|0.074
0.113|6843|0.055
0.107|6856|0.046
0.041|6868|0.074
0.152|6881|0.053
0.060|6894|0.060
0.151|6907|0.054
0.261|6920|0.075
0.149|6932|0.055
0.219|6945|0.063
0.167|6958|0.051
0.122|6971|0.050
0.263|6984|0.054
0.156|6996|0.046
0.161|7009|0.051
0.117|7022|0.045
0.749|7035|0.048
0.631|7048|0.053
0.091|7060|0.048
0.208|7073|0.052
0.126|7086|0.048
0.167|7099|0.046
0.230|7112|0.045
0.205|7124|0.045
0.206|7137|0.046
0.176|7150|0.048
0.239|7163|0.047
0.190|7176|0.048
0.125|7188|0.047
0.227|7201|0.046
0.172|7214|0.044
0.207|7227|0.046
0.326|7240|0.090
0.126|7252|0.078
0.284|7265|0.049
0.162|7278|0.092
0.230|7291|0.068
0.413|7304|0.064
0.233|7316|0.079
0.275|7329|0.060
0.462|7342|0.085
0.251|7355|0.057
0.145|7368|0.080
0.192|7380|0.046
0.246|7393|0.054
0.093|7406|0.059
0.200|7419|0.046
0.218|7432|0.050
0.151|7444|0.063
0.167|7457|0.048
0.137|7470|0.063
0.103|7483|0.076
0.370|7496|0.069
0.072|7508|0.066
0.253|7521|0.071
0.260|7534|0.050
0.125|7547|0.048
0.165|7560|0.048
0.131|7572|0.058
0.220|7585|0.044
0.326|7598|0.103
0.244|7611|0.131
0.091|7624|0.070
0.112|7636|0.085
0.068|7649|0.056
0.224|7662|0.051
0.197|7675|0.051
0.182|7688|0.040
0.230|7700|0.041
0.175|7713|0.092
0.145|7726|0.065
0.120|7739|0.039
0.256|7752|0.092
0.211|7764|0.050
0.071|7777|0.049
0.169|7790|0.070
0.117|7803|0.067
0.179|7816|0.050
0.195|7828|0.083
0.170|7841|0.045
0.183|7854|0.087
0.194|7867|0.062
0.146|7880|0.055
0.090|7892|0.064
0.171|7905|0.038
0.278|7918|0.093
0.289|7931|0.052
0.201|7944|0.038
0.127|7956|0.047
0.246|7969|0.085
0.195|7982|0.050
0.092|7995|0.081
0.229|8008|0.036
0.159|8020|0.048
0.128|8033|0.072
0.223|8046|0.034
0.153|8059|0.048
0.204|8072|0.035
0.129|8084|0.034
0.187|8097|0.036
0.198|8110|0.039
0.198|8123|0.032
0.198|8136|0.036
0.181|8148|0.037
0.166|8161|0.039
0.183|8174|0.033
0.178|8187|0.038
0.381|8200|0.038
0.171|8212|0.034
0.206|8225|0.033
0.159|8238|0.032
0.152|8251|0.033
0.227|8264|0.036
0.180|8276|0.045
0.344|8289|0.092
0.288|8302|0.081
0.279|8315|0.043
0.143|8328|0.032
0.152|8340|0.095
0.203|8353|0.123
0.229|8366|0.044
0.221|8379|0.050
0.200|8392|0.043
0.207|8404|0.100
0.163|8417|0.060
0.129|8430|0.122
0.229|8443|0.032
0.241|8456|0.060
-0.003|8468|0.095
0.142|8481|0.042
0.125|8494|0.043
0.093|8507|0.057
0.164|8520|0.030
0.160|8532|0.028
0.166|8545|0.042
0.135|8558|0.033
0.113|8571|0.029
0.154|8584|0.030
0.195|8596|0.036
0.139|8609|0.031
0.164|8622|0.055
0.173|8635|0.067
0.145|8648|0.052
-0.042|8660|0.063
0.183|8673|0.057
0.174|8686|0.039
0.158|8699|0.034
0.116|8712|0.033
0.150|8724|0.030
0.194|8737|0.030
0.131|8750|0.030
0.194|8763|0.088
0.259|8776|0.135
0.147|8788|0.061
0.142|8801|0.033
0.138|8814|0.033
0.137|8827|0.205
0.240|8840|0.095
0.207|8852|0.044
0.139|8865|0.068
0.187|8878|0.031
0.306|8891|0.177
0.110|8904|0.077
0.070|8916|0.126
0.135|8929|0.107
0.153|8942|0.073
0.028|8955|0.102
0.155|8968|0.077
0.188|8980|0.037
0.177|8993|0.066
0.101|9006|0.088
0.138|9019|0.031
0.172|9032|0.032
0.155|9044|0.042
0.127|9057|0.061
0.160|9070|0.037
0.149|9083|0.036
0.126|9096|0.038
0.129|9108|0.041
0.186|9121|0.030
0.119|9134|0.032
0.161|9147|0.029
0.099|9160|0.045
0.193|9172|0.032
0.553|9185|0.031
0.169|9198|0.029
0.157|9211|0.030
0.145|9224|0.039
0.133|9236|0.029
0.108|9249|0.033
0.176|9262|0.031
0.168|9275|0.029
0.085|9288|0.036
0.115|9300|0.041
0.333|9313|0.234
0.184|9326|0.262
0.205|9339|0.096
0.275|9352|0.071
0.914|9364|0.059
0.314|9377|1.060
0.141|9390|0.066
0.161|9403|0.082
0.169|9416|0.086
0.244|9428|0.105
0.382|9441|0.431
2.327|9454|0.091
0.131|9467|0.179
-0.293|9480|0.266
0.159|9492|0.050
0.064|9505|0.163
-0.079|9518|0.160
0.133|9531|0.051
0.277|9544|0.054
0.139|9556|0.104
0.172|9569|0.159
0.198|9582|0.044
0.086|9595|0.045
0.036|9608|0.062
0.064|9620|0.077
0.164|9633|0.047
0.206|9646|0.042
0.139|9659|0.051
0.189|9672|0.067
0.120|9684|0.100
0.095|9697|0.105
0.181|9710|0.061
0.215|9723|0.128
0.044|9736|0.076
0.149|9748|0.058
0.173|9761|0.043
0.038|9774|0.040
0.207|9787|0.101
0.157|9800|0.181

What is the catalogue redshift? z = 0.888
